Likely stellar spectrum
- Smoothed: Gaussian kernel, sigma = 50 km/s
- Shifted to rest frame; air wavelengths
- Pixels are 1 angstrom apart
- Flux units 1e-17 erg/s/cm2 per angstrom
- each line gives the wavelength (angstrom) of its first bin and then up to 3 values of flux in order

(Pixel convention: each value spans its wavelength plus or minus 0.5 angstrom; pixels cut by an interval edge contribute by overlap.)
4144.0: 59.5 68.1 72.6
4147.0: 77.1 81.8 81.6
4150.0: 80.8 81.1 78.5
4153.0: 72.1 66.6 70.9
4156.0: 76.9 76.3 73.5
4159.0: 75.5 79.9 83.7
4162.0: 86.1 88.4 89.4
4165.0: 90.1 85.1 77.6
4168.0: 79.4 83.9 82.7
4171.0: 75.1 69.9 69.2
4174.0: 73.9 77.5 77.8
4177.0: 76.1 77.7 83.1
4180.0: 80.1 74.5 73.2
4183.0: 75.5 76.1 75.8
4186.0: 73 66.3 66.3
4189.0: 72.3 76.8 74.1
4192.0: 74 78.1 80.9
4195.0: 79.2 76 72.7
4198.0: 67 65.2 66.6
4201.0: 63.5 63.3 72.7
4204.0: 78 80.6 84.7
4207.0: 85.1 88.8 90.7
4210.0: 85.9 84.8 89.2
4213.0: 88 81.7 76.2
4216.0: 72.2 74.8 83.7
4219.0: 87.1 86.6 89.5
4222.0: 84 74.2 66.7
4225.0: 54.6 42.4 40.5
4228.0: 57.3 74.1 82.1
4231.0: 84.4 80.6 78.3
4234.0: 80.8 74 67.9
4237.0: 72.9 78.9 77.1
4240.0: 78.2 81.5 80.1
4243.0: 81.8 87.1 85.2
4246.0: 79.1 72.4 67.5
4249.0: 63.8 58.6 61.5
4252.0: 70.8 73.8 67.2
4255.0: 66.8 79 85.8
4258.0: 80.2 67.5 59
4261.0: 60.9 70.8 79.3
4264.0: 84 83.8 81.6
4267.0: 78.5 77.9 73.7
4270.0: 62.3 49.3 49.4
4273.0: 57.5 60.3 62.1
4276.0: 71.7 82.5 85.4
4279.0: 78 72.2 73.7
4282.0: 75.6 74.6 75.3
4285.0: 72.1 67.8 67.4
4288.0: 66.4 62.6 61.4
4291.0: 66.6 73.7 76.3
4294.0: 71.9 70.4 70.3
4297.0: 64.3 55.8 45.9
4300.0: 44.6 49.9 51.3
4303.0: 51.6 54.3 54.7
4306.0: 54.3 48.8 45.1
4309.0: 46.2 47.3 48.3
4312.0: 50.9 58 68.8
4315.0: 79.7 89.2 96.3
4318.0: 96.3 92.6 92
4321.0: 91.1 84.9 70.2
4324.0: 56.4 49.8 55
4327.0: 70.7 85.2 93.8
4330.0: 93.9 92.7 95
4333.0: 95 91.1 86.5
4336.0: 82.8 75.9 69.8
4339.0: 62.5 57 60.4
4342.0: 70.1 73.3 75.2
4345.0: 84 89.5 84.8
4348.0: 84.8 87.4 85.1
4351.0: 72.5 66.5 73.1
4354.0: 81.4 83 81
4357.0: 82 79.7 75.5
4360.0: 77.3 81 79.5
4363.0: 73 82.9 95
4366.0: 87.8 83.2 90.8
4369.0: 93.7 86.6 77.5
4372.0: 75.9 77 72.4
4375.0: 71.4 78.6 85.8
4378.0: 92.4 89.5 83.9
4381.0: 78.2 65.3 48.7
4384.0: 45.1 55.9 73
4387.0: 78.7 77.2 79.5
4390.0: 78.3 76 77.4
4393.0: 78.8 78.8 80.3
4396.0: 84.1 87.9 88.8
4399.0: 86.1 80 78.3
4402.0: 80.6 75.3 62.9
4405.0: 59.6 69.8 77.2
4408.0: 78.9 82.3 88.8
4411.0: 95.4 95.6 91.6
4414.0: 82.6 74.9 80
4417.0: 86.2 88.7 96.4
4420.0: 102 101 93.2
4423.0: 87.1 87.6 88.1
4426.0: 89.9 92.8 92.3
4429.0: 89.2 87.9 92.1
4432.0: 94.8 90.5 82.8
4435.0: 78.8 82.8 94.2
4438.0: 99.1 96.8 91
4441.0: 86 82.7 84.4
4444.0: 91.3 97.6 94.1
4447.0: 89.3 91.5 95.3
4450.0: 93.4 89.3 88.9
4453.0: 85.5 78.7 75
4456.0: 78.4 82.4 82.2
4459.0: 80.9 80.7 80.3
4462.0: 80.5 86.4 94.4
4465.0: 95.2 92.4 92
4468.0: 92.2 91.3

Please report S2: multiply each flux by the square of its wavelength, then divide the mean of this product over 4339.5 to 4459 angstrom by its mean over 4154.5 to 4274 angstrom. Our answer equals 1.20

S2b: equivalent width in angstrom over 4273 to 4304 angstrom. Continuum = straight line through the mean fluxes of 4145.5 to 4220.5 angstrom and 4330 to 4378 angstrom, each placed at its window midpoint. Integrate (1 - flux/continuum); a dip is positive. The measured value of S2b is 5.08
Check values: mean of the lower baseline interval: 77.8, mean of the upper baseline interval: 80.4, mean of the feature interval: 66.4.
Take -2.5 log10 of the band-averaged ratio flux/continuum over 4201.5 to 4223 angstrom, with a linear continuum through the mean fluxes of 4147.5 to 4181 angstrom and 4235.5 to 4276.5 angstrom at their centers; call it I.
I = -0.10 mag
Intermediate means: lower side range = 78.8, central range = 82.1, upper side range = 71.9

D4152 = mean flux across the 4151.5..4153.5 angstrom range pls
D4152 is 75.3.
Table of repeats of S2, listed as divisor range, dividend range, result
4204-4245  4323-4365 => 1.06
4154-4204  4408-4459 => 1.32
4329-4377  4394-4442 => 1.10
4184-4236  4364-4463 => 1.22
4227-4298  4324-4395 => 1.13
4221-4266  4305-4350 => 1.06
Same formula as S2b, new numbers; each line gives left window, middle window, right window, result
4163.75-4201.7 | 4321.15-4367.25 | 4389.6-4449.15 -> 2.2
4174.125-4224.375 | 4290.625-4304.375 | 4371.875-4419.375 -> 3.1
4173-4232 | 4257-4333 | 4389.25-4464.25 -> 9.8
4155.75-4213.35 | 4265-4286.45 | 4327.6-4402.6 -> 2.1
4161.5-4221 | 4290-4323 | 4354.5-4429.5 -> 6.0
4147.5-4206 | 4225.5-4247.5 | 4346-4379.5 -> 1.0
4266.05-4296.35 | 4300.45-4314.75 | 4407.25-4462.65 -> 4.0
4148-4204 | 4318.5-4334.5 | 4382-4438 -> -0.3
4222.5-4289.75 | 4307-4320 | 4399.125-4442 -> 1.4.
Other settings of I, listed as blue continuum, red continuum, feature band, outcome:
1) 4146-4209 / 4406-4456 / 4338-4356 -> 0.12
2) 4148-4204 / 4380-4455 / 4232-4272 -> 0.07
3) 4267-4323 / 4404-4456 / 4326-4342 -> -0.10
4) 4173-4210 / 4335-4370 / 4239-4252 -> 0.03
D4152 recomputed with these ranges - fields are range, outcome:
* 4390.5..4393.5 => 77.4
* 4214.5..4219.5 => 78.8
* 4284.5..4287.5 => 69.1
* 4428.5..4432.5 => 91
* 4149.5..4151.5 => 80.9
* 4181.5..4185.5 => 75.1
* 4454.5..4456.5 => 76.7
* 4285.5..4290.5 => 65.1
